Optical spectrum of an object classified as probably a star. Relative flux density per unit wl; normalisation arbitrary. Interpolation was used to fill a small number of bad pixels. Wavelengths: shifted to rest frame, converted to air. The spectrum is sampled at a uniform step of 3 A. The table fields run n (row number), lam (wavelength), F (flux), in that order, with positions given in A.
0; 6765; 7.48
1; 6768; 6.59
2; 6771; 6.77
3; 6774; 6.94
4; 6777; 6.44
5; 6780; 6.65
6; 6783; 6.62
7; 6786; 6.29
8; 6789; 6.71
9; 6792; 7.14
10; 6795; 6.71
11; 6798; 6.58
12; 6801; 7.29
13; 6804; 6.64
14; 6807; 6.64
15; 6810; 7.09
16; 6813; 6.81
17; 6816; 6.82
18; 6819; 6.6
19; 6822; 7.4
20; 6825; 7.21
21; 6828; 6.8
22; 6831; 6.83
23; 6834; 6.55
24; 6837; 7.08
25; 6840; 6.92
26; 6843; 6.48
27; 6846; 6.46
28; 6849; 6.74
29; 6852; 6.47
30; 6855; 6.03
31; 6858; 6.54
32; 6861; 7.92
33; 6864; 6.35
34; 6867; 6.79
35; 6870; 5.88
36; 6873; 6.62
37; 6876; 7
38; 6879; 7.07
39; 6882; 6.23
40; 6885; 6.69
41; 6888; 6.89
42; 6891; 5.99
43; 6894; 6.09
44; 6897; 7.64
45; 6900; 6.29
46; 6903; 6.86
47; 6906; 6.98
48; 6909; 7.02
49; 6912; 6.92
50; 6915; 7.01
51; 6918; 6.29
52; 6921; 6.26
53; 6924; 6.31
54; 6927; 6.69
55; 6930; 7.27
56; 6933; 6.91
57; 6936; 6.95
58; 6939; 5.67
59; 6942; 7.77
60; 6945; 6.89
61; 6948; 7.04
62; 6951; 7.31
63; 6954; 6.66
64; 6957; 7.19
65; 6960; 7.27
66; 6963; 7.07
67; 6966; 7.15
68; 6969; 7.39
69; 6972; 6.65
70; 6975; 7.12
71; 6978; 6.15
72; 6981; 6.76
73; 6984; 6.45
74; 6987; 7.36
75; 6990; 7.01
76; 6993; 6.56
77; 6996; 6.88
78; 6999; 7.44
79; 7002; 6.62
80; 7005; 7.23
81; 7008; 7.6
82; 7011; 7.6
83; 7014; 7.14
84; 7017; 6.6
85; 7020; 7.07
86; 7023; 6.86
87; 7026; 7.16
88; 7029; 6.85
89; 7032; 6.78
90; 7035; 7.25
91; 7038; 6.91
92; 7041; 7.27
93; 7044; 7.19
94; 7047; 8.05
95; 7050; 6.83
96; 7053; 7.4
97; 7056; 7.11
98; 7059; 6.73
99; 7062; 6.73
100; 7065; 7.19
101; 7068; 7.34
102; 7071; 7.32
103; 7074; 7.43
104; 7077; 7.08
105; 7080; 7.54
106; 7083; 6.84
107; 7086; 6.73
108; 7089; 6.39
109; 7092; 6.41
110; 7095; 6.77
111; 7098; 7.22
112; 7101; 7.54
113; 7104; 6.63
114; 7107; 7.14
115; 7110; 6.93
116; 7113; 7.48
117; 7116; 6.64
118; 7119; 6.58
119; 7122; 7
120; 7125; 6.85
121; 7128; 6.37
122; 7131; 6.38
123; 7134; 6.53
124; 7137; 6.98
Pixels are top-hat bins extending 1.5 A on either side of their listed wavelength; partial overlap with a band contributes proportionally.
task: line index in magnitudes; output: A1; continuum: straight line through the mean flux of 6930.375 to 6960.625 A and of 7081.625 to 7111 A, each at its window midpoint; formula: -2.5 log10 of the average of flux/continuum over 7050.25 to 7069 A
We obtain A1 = -0.03 mag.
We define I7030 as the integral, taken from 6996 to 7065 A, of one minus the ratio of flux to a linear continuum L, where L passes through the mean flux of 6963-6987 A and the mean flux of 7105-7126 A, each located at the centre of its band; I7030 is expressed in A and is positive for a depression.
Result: -2.1 A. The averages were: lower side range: 6.86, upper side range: 6.94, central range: 7.11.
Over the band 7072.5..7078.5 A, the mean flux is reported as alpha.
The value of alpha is 7.25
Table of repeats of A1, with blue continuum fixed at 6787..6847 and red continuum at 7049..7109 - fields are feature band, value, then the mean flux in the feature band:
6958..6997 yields 0.01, 6.91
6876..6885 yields 0.03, 6.71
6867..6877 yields 0.06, 6.52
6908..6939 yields 0.03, 6.71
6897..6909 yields 0.00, 6.86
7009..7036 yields -0.01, 7.04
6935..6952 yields 0.00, 6.93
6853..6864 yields 0.02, 6.75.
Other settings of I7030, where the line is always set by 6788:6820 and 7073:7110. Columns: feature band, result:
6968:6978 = 0.0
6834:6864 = 0.6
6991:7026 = -0.7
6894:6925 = 0.7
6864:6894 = 1.4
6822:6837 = -0.2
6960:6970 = -0.4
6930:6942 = 0.2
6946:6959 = -0.3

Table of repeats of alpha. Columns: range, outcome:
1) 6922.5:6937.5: 6.83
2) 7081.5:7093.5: 6.59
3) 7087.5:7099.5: 6.7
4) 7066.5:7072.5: 7.33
